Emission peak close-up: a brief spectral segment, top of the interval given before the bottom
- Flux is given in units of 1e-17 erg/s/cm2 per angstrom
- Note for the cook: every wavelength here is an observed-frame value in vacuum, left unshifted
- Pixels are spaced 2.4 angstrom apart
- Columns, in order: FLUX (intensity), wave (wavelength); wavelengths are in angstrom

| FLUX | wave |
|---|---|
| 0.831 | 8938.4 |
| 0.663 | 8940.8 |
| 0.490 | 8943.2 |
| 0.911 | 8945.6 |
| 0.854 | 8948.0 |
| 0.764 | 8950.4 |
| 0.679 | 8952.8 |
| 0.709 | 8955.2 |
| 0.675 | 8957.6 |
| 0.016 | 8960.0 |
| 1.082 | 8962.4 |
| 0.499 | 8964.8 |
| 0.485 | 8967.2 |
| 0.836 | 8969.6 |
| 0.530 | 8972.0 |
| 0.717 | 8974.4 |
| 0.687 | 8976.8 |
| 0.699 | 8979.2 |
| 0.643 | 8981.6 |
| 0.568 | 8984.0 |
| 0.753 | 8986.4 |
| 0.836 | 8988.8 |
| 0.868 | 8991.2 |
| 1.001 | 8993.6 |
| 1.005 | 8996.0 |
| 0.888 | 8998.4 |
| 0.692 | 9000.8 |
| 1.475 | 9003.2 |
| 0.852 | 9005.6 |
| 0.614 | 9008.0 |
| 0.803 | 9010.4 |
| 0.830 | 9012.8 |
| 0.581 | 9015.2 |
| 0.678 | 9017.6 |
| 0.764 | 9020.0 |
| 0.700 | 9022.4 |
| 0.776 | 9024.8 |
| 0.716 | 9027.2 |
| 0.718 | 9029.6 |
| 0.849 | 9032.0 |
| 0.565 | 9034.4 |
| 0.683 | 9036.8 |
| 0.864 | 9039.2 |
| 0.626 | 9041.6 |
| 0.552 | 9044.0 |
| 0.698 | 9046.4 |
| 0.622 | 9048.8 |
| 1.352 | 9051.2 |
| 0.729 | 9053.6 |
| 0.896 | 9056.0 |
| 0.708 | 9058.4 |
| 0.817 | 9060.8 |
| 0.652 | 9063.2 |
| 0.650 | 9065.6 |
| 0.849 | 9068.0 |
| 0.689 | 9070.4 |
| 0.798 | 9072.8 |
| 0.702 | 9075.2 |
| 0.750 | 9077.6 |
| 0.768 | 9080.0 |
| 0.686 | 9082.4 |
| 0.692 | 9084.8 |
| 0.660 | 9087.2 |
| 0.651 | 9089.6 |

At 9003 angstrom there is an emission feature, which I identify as H-gamma 4340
